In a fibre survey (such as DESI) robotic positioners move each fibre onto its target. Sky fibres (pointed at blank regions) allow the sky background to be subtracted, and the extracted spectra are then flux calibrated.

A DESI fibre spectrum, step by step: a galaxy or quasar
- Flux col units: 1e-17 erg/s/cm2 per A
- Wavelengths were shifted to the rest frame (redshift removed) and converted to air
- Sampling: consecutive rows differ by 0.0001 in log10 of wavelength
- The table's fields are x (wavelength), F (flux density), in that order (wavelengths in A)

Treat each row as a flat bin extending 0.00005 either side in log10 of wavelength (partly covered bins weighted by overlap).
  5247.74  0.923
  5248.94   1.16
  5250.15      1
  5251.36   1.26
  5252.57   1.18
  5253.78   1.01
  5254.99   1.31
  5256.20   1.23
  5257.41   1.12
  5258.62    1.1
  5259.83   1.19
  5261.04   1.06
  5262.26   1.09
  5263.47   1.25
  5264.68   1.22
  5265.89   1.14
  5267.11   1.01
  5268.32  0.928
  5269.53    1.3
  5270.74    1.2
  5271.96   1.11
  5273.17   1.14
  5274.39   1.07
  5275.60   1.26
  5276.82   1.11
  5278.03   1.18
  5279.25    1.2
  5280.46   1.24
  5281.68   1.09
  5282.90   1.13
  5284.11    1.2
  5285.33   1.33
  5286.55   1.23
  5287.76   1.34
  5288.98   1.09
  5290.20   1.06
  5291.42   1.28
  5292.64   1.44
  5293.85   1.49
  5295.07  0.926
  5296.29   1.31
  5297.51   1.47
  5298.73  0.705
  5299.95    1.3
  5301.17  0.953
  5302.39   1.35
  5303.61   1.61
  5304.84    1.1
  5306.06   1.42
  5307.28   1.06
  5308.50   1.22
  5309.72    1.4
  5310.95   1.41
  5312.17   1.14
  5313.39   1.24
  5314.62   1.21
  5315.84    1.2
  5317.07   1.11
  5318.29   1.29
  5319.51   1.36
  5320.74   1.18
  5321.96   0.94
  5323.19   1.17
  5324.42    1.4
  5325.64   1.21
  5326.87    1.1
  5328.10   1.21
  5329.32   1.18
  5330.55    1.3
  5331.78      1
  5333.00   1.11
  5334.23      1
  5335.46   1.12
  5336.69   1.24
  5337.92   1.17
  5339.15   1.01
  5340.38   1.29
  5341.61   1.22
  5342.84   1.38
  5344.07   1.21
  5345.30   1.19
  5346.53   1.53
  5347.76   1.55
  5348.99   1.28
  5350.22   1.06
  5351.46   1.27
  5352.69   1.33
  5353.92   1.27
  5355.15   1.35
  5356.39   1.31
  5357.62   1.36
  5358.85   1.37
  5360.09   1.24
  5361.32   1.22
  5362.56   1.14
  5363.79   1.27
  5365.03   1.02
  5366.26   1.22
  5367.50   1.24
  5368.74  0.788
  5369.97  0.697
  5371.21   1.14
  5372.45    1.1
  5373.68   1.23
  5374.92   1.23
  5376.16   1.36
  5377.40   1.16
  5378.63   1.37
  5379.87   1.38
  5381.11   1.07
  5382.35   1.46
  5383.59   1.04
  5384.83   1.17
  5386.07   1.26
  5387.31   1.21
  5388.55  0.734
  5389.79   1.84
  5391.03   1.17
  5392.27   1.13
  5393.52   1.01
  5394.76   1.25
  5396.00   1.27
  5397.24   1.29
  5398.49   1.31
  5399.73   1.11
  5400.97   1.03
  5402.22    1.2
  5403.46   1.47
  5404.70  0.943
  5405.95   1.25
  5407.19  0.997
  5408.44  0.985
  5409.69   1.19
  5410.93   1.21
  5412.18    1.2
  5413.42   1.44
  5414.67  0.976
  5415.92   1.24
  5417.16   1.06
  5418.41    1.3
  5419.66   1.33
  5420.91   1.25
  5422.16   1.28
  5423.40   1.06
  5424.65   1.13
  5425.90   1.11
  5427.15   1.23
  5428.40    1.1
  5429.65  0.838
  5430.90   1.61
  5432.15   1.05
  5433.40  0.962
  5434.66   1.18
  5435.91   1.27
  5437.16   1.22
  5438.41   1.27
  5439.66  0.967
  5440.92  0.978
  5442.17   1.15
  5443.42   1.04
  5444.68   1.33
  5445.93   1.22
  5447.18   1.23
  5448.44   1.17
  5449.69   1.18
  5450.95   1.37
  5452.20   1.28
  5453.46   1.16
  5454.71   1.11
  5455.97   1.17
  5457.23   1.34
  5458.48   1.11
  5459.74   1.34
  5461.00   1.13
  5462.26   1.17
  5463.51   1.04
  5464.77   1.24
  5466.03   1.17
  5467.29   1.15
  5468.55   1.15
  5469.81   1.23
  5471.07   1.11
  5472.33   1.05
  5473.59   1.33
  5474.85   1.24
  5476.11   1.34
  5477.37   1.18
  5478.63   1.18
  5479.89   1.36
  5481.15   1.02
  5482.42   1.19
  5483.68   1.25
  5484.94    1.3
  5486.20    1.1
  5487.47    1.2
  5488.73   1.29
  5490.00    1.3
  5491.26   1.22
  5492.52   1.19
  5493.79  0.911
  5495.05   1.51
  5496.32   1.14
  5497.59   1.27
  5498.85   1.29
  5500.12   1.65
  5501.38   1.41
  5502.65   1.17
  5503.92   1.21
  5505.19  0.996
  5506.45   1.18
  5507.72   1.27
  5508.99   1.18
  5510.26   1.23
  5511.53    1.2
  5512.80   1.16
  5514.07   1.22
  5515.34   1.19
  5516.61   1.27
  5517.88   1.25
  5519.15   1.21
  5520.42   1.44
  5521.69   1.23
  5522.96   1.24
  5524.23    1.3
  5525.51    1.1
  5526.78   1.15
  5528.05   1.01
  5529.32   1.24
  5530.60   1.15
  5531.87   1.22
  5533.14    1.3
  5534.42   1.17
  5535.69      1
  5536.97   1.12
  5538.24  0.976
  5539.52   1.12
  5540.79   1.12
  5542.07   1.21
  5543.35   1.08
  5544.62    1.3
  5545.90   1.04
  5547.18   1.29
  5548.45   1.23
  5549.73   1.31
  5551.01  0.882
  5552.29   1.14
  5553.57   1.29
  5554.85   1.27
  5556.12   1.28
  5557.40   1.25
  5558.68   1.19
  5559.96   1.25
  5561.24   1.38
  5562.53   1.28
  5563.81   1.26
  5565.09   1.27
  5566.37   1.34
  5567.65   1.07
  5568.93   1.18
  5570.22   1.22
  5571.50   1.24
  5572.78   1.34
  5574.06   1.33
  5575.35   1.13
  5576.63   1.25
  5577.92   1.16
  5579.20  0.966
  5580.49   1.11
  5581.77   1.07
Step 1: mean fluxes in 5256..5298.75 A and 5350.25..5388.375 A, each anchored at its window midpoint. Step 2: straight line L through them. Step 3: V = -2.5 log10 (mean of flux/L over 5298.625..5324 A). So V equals -0.03 mag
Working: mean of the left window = 1.18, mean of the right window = 1.2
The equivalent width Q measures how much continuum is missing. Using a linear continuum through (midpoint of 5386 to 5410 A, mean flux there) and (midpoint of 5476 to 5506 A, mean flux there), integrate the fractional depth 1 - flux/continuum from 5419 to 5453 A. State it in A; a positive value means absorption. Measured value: 0.7 A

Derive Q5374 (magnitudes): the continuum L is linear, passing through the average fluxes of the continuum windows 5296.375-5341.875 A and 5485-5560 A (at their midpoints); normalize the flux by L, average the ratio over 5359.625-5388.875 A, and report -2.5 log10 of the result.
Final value 0.04 mag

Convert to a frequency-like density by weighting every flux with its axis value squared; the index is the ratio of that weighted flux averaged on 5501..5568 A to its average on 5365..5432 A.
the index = 1.1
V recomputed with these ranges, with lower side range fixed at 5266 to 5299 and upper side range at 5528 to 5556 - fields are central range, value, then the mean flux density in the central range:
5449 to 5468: -0.025 mag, 1.2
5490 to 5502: -0.108 mag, 1.29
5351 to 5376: -0.014 mag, 1.19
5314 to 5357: -0.038 mag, 1.22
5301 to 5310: -0.082 mag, 1.27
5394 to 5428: -0.013 mag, 1.19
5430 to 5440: -0.015 mag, 1.19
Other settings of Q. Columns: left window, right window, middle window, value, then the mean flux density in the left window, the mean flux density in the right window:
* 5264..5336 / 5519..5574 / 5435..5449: 0.4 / 1.19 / 1.2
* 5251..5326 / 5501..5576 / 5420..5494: 1.1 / 1.2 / 1.2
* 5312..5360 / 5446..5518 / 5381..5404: 0.2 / 1.23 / 1.22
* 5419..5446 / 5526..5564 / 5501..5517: -0.4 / 1.16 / 1.18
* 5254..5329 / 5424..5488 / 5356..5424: -0.2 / 1.2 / 1.18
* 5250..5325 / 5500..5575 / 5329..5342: 0.6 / 1.2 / 1.21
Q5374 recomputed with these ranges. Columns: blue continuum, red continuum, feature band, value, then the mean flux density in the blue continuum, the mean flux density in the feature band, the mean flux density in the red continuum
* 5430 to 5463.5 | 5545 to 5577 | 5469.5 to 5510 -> -0.02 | 1.19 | 1.23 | 1.23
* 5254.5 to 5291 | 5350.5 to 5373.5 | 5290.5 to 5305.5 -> -0.06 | 1.16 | 1.24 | 1.18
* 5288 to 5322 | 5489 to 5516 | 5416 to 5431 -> 0.05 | 1.23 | 1.18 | 1.23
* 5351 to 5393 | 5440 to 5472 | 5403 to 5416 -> 0.03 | 1.21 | 1.17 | 1.18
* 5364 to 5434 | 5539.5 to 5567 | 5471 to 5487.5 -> -0.01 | 1.17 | 1.21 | 1.22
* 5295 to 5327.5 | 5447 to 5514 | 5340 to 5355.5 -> -0.07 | 1.22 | 1.3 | 1.21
